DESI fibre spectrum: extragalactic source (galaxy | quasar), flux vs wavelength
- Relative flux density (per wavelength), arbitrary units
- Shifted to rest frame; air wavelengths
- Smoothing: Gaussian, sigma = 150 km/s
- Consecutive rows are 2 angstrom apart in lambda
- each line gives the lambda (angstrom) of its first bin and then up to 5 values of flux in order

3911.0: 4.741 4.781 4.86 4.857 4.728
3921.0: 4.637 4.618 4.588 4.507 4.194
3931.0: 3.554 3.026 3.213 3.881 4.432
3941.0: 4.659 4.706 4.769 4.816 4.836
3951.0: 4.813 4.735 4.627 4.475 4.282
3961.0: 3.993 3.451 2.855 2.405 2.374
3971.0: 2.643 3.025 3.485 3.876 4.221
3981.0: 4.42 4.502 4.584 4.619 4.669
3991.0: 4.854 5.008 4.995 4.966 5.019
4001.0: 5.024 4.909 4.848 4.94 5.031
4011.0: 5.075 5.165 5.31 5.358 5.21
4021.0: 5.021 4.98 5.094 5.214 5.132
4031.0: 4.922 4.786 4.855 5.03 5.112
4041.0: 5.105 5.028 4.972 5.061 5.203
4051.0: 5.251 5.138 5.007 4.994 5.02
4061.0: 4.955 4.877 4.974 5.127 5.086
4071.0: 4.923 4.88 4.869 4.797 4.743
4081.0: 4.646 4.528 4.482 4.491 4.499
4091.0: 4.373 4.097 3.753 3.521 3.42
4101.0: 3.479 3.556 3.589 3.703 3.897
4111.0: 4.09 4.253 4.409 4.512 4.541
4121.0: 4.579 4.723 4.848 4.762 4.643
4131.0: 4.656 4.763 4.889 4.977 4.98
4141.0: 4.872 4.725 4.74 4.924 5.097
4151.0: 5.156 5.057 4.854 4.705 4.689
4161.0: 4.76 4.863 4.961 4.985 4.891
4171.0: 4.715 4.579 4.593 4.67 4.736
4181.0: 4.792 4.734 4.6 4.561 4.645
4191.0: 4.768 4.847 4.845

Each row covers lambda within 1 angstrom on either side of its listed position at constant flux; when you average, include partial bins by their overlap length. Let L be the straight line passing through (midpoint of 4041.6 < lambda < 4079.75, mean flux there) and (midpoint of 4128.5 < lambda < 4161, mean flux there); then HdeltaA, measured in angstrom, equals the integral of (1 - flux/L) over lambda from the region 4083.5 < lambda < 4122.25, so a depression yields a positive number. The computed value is 6.7 angstrom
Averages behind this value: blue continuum 5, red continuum 4.86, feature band 4.08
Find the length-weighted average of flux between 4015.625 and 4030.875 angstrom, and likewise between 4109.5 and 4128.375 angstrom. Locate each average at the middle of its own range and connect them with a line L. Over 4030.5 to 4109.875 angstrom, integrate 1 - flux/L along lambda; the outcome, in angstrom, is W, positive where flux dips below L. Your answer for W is 3.6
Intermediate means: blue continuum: 5.14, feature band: 4.62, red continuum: 4.51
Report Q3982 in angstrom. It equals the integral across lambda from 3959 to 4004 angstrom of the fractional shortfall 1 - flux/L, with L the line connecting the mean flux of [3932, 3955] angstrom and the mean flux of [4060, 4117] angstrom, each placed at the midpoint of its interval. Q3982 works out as 2.82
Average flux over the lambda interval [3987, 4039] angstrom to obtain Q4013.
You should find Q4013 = 5.01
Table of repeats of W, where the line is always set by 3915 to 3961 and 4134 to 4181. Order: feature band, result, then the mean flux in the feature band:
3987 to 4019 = -3.3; 5.01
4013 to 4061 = -4.9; 5.08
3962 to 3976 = 4.9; 2.89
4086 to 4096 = 1.0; 4.24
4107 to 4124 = 1.5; 4.34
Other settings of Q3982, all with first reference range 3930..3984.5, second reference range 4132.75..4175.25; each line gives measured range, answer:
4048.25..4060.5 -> -1.96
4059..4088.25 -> -2.20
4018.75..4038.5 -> -3.47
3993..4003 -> -2.10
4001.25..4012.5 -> -2.18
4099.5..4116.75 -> 2.82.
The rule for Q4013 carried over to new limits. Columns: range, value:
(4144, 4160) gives 4.9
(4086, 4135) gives 4.23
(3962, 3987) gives 3.53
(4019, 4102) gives 4.77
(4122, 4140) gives 4.8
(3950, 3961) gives 4.53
